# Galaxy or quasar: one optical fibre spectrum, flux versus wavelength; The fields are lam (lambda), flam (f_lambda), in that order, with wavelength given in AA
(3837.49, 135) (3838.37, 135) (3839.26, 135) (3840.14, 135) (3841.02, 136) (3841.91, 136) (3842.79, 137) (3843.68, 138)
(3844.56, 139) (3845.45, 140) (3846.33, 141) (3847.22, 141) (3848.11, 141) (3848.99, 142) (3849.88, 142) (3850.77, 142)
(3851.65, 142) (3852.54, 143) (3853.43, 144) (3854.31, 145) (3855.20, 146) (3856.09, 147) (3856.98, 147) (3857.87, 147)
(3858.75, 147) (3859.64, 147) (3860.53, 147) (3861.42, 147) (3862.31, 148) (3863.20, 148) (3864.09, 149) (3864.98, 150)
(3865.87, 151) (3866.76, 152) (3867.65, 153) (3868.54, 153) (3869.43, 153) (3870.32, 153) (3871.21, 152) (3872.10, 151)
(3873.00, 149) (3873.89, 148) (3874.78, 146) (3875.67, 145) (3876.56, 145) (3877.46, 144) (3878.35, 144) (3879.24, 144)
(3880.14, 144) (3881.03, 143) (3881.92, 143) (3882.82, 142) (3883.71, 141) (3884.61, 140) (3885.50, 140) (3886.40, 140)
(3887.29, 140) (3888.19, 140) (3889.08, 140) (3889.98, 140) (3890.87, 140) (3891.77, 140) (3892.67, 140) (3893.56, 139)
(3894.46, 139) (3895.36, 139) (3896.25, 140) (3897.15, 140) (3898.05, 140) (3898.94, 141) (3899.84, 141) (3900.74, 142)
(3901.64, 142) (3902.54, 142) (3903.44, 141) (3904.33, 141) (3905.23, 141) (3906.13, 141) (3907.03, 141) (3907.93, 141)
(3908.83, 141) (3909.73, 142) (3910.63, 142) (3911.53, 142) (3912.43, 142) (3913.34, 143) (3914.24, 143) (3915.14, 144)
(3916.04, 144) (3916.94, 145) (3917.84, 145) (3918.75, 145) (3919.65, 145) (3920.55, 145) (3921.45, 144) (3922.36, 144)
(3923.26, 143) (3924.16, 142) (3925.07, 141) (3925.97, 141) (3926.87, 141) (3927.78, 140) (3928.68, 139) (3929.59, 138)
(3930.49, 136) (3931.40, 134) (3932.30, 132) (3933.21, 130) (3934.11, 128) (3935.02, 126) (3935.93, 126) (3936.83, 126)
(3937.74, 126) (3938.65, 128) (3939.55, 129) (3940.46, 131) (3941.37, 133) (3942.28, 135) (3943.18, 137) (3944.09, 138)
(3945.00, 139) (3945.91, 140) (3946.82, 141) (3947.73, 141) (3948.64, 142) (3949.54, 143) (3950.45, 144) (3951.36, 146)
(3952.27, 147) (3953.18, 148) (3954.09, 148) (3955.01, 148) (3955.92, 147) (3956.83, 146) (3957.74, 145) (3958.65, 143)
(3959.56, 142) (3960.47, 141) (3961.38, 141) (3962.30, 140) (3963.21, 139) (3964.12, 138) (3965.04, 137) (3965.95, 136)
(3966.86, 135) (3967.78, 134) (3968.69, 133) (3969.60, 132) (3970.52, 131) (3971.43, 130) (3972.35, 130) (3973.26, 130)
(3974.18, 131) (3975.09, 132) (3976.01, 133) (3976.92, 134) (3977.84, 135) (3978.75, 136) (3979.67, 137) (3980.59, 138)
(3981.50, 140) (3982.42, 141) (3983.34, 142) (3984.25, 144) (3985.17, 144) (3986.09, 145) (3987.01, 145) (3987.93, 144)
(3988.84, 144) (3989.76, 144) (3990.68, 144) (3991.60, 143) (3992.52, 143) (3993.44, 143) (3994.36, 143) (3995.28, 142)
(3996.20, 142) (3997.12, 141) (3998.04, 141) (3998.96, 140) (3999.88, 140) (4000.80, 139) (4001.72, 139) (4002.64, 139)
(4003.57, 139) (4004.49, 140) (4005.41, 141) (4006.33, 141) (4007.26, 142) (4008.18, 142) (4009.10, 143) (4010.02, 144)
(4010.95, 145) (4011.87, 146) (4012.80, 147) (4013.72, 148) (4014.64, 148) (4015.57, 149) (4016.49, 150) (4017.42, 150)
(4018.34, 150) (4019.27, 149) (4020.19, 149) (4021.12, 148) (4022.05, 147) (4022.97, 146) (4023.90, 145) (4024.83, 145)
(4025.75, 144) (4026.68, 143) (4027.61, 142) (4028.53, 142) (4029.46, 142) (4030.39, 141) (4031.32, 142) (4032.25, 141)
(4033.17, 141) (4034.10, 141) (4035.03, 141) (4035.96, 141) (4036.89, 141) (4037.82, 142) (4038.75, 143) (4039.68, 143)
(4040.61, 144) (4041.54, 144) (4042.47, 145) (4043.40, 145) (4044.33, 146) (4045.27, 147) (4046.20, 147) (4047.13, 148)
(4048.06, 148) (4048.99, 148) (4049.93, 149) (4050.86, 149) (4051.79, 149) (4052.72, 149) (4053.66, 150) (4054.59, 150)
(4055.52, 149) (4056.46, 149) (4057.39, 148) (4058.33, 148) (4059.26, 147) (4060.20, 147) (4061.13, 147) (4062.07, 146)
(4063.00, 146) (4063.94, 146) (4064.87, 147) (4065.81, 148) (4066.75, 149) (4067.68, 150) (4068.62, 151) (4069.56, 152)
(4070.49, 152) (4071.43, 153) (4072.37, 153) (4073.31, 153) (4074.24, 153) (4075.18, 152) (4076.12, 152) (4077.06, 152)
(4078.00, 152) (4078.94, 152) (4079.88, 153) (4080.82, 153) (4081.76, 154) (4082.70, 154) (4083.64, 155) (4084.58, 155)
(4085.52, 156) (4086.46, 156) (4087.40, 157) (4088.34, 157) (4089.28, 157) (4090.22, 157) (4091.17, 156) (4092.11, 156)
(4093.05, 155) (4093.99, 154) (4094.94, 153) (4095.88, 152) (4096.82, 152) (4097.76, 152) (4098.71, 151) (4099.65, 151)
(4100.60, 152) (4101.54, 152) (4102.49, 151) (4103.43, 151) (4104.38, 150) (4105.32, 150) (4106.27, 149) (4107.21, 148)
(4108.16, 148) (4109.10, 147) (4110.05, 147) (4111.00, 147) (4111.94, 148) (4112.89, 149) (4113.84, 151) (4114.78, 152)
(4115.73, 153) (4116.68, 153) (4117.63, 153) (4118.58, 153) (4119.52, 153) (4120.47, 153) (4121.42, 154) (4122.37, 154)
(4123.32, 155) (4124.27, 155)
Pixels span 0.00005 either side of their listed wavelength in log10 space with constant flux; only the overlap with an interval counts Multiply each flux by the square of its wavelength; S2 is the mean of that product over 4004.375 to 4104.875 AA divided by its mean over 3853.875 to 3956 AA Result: 1.13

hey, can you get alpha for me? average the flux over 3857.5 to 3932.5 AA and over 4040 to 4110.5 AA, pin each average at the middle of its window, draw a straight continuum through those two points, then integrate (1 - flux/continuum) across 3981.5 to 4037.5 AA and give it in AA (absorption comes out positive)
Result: 1.7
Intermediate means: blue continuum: 143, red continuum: 151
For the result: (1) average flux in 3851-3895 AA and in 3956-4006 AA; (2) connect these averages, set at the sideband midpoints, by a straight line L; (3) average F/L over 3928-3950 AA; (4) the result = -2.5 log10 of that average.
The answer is 0.06 mag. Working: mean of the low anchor 145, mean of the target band 134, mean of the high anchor 139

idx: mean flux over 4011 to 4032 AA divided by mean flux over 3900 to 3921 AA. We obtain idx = 1.0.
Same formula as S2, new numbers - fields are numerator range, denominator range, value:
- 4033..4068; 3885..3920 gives 1.11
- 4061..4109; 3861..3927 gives 1.16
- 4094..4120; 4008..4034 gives 1.08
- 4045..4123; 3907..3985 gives 1.17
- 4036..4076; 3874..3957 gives 1.13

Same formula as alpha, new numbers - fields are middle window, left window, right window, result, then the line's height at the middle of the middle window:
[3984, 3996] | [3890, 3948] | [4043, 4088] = 0.06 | 144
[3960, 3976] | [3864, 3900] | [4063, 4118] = 1.38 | 147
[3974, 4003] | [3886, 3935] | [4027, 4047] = 0.34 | 142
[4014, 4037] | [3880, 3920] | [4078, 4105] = 0.72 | 149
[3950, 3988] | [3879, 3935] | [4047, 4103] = 1.40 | 145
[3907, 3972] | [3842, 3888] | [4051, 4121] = 3.58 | 147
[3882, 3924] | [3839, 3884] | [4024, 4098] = 1.19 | 146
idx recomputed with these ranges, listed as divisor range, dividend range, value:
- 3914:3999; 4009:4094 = 1.07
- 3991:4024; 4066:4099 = 1.07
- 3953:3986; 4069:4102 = 1.11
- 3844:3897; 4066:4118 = 1.05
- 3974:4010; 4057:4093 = 1.08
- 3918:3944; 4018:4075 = 1.08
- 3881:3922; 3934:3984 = 0.97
